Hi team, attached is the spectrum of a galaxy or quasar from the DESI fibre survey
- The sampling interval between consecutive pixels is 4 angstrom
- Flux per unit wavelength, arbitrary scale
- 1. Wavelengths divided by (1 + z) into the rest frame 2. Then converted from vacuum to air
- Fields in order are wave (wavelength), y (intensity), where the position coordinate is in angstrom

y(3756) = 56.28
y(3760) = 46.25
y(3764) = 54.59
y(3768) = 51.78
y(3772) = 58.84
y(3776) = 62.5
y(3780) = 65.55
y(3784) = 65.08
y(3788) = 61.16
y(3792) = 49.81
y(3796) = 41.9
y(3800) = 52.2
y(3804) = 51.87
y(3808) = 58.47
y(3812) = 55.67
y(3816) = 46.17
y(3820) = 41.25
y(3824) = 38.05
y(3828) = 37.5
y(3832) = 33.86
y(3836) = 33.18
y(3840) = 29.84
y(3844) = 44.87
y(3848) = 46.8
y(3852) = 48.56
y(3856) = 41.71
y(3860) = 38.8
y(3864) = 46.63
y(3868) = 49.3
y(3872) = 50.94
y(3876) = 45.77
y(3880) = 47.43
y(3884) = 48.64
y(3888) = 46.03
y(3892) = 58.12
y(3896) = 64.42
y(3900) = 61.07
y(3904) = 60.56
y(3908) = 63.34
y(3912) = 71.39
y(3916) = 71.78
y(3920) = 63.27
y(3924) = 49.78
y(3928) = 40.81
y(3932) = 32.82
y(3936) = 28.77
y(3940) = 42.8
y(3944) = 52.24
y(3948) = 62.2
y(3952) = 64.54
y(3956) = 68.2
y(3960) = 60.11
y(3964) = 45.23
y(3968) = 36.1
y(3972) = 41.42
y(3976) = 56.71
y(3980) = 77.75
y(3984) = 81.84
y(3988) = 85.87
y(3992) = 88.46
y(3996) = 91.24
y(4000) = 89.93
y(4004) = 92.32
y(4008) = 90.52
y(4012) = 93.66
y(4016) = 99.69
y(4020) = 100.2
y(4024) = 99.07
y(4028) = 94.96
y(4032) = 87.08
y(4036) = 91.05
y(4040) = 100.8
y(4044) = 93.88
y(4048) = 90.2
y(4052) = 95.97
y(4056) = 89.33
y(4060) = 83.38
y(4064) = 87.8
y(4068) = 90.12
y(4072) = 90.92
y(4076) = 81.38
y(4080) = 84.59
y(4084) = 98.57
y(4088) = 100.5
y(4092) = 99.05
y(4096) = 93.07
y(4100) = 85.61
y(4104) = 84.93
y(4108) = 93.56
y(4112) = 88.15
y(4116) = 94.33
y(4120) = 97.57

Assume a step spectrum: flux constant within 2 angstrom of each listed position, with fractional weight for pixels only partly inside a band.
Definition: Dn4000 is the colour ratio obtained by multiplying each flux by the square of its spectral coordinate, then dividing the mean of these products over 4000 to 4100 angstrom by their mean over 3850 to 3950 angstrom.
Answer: 1.9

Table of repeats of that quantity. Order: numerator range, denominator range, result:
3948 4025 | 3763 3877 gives 1.73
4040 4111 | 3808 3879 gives 2.36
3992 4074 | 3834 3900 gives 2.15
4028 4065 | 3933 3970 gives 1.89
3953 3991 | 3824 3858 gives 1.69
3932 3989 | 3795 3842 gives 1.39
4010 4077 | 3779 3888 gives 2.20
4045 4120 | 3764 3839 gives 2.10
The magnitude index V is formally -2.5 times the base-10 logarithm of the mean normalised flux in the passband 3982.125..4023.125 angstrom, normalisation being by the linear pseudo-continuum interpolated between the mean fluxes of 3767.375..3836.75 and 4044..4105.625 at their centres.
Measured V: -0.147 mag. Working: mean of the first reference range 50.5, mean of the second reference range 90.5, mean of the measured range 91.6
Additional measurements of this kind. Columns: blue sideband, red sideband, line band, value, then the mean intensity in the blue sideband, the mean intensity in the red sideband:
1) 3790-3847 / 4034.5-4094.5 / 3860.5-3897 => 0.120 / 44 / 91.9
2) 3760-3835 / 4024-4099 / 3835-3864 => 0.393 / 51.1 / 91.9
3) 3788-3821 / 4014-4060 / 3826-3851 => 0.439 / 50.6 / 94.3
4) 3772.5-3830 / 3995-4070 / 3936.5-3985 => 0.390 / 52.1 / 92.7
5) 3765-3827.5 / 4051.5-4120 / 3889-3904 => 0.103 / 53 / 90.7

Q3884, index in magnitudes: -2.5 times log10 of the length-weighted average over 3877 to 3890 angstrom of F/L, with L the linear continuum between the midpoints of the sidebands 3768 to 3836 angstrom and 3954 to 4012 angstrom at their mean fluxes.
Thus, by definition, 0.27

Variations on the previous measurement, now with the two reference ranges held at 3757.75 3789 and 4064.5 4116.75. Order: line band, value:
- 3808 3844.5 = 0.48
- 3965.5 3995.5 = 0.18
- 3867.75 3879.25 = 0.38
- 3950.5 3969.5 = 0.37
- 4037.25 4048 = -0.11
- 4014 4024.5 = -0.19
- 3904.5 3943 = 0.37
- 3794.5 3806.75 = 0.23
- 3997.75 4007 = -0.12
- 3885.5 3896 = 0.28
